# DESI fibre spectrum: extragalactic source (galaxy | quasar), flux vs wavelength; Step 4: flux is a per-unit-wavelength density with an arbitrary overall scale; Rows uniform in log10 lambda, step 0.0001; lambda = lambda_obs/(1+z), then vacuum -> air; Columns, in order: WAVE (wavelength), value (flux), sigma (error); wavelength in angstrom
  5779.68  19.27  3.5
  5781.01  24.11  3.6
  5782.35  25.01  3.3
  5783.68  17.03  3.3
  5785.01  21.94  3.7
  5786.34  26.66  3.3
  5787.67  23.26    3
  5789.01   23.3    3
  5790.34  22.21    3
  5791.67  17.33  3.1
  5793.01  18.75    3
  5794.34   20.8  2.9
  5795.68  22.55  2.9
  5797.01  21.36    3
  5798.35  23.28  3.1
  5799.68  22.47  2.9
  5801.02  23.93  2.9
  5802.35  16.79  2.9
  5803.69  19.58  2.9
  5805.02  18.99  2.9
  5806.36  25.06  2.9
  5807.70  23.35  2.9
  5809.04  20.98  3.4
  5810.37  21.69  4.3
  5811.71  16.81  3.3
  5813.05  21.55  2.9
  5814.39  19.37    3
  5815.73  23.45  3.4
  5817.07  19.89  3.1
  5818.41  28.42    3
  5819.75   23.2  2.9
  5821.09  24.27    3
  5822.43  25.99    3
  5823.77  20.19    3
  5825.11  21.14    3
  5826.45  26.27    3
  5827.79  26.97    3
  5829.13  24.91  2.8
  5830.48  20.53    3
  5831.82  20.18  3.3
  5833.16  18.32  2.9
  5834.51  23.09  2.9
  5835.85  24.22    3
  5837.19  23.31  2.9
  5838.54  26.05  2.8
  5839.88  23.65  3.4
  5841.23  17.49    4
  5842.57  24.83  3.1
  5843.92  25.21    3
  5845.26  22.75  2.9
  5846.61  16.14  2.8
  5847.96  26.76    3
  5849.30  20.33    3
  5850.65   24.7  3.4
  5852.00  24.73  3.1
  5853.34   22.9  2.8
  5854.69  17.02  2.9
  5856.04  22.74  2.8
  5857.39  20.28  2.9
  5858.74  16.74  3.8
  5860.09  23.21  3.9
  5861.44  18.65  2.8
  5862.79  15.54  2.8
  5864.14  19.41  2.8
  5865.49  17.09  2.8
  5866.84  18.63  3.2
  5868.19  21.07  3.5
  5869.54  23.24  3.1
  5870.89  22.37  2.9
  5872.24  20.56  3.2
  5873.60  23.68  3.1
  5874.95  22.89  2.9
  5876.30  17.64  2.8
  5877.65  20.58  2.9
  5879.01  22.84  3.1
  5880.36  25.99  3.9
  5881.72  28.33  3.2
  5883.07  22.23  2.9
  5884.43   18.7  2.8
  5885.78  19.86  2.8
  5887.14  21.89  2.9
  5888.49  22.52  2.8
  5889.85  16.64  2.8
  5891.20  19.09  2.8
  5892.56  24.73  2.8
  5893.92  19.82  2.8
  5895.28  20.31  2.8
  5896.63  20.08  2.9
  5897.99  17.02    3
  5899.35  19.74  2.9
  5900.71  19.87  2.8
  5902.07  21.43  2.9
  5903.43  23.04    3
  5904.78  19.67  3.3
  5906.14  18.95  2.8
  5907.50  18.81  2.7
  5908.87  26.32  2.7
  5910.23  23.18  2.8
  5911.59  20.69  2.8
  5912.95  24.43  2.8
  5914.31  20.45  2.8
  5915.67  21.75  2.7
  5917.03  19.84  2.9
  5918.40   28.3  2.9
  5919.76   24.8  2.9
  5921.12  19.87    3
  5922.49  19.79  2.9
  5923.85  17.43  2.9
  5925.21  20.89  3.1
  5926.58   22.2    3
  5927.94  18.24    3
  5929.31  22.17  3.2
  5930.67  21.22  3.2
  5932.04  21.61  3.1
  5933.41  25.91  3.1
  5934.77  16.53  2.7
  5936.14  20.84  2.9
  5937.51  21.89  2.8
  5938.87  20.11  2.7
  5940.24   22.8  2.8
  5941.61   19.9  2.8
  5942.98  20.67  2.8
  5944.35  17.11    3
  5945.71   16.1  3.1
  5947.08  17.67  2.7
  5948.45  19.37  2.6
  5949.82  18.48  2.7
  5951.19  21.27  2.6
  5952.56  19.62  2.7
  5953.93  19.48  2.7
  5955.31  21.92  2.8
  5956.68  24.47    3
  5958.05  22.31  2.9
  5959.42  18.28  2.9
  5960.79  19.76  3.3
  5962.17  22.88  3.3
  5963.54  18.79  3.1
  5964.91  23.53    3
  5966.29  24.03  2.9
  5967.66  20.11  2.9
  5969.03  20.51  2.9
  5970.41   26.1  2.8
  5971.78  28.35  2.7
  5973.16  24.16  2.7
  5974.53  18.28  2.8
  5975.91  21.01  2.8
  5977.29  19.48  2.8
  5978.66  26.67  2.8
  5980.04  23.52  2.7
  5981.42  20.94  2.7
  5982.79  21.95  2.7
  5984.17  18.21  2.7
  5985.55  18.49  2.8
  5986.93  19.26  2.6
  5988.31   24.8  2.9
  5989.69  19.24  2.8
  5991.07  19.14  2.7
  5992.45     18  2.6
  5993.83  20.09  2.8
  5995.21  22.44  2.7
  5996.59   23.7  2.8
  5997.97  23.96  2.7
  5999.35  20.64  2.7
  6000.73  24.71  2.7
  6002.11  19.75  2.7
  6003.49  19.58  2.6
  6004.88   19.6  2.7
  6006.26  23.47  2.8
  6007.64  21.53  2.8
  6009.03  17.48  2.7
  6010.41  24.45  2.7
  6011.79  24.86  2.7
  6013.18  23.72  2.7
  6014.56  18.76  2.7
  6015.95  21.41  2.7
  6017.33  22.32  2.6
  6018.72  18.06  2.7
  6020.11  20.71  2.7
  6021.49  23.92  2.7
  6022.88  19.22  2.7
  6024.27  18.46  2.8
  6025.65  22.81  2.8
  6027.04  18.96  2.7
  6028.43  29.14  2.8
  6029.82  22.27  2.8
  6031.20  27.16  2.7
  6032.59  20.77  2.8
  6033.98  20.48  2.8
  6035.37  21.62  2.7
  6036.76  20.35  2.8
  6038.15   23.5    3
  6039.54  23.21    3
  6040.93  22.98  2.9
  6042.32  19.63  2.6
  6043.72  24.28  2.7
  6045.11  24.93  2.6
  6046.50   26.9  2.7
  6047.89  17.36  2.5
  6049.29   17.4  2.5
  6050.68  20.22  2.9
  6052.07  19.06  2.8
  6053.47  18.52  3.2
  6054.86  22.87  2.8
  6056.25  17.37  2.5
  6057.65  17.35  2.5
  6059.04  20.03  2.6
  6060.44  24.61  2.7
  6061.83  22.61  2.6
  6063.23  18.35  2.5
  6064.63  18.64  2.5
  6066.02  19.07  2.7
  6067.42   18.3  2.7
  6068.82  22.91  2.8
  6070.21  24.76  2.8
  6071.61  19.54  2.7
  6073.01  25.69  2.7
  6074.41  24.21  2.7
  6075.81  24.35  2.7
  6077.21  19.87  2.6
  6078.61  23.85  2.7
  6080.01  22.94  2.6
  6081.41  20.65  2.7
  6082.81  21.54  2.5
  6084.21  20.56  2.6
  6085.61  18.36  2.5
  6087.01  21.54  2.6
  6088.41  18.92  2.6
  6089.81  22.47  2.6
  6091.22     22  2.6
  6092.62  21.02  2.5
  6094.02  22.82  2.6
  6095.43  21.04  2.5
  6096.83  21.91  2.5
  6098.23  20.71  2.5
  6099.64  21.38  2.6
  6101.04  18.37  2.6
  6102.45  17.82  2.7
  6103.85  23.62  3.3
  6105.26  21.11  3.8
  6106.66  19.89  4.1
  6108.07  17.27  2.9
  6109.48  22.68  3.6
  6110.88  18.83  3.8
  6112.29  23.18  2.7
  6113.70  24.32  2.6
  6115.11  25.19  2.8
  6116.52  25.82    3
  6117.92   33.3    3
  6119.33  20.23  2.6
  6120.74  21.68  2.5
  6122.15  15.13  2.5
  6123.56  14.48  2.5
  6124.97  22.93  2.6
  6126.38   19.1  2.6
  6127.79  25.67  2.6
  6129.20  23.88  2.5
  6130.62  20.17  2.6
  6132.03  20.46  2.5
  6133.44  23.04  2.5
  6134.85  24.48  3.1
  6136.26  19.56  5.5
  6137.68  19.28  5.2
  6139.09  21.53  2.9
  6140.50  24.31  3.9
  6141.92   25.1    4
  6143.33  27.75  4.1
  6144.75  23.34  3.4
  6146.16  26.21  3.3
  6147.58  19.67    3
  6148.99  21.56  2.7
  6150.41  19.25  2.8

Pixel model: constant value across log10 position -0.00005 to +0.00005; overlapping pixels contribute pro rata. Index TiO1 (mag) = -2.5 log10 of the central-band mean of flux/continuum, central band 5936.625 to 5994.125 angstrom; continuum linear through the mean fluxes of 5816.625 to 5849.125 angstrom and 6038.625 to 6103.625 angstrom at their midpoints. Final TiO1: 0.055 mag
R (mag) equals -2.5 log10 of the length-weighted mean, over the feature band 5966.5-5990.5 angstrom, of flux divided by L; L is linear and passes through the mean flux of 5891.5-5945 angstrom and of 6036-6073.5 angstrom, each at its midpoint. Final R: -0.04 mag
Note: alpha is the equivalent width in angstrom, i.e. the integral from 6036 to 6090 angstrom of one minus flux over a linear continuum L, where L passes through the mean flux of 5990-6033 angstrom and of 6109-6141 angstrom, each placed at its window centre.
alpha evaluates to 1.5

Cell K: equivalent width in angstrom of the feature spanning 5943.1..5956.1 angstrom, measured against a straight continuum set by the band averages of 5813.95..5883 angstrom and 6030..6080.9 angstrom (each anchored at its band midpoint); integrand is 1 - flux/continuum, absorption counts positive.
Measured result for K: 1.6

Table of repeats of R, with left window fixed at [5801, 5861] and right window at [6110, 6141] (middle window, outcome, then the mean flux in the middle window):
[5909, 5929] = 0.02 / 21.7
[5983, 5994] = 0.13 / 19.7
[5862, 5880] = 0.08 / 20.5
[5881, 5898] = 0.06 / 21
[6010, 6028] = 0.03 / 21.4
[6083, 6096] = 0.06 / 21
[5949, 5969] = 0.05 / 21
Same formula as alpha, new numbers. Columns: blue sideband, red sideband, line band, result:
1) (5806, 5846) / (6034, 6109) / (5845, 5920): 3.8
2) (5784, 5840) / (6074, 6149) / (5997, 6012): 0.2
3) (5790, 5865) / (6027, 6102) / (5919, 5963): 2.3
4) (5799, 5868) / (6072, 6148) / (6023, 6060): 0.8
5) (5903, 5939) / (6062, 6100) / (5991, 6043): -0.6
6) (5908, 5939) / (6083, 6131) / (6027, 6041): -0.9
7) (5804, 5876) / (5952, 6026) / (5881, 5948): 2.3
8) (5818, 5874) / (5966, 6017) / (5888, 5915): 1.3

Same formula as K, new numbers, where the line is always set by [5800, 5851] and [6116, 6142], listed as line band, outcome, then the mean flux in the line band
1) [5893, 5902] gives 1.0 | 19.7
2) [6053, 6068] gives 1.5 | 19.8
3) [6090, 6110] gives 1.1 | 20.8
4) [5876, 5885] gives -0.1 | 22.6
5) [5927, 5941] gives 0.7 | 21.1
